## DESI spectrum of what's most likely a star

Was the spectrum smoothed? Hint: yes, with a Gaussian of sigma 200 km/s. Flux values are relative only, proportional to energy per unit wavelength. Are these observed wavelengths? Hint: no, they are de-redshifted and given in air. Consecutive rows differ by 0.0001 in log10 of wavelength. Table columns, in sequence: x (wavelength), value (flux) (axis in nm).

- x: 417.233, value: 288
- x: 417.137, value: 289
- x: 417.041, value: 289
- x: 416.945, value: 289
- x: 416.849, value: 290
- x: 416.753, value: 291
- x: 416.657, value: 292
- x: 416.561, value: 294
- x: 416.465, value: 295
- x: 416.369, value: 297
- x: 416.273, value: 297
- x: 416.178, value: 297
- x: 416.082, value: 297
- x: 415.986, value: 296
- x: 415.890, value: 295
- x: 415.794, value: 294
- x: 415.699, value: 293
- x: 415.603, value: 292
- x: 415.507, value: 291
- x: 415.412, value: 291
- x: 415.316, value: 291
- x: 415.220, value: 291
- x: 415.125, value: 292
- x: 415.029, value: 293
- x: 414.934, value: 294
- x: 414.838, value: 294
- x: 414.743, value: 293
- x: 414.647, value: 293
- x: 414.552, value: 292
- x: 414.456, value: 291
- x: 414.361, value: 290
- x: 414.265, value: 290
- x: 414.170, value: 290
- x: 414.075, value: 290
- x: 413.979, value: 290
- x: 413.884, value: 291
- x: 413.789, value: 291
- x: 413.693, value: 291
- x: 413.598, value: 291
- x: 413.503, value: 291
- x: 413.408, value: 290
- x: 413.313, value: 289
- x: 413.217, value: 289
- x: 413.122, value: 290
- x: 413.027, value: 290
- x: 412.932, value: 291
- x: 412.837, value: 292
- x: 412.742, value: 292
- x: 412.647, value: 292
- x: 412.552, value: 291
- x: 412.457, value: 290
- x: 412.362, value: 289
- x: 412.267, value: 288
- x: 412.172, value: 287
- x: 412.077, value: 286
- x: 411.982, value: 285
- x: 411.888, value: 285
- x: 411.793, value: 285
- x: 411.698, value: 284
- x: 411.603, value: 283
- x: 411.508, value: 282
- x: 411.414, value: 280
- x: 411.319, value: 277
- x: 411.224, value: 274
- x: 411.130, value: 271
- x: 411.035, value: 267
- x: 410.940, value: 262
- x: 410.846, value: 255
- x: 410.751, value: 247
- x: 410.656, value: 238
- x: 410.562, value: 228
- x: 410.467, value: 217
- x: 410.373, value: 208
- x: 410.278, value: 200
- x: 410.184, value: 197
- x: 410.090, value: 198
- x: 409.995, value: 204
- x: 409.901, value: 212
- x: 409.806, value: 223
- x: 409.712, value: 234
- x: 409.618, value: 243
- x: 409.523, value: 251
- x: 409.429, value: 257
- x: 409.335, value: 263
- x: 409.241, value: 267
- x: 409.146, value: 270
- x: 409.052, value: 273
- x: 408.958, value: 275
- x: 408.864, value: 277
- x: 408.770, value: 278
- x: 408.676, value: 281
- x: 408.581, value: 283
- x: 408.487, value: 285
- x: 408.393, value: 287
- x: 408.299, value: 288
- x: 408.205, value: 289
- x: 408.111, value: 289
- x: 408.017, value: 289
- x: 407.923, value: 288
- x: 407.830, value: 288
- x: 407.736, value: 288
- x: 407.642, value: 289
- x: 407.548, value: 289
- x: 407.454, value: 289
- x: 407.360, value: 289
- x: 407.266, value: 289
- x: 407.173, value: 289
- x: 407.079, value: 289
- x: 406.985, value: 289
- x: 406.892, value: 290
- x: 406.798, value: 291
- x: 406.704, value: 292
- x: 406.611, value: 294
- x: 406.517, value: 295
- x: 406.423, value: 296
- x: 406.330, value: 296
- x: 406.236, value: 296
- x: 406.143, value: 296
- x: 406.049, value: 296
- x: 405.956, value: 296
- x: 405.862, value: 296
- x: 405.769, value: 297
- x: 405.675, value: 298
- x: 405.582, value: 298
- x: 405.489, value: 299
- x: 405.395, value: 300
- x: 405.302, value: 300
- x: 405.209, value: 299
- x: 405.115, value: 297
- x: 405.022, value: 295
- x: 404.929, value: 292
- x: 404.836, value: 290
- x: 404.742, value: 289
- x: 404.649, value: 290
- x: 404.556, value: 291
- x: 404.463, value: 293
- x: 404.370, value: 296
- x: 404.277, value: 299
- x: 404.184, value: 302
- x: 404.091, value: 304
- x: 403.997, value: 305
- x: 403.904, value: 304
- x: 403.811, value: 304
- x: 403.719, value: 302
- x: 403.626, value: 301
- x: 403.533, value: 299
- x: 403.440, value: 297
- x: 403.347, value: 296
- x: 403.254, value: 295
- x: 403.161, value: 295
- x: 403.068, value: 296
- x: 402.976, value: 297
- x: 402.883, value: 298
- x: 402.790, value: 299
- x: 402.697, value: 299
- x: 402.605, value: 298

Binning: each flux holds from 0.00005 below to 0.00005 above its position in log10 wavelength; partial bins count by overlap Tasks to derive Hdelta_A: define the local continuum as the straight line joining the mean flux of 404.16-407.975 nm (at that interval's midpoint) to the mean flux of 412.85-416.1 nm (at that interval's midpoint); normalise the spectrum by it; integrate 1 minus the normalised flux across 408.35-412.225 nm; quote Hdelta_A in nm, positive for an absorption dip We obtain 0.464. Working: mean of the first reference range 294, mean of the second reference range 292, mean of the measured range 258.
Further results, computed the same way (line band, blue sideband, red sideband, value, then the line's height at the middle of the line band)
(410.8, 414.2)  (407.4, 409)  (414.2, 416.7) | 0.059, 290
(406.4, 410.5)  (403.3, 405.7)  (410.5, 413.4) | 0.289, 288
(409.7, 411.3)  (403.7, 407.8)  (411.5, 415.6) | 0.327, 292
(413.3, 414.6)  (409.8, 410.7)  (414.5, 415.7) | -0.084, 273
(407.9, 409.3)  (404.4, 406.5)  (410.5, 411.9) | -0.006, 280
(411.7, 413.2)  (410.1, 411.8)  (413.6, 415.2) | -0.112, 269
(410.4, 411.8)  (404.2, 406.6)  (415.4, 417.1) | 0.155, 294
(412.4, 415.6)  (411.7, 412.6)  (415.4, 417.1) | -0.013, 290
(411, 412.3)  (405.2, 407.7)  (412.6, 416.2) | 0.051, 292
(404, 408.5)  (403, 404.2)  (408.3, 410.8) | -0.283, 276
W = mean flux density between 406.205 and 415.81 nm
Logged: 277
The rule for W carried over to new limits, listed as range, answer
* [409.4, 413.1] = 260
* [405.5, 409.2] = 289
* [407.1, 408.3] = 289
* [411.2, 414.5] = 288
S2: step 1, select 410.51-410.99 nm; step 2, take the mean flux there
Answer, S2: 246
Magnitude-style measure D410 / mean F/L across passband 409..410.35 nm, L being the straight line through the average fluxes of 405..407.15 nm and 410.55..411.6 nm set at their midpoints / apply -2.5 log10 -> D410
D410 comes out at 0.16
